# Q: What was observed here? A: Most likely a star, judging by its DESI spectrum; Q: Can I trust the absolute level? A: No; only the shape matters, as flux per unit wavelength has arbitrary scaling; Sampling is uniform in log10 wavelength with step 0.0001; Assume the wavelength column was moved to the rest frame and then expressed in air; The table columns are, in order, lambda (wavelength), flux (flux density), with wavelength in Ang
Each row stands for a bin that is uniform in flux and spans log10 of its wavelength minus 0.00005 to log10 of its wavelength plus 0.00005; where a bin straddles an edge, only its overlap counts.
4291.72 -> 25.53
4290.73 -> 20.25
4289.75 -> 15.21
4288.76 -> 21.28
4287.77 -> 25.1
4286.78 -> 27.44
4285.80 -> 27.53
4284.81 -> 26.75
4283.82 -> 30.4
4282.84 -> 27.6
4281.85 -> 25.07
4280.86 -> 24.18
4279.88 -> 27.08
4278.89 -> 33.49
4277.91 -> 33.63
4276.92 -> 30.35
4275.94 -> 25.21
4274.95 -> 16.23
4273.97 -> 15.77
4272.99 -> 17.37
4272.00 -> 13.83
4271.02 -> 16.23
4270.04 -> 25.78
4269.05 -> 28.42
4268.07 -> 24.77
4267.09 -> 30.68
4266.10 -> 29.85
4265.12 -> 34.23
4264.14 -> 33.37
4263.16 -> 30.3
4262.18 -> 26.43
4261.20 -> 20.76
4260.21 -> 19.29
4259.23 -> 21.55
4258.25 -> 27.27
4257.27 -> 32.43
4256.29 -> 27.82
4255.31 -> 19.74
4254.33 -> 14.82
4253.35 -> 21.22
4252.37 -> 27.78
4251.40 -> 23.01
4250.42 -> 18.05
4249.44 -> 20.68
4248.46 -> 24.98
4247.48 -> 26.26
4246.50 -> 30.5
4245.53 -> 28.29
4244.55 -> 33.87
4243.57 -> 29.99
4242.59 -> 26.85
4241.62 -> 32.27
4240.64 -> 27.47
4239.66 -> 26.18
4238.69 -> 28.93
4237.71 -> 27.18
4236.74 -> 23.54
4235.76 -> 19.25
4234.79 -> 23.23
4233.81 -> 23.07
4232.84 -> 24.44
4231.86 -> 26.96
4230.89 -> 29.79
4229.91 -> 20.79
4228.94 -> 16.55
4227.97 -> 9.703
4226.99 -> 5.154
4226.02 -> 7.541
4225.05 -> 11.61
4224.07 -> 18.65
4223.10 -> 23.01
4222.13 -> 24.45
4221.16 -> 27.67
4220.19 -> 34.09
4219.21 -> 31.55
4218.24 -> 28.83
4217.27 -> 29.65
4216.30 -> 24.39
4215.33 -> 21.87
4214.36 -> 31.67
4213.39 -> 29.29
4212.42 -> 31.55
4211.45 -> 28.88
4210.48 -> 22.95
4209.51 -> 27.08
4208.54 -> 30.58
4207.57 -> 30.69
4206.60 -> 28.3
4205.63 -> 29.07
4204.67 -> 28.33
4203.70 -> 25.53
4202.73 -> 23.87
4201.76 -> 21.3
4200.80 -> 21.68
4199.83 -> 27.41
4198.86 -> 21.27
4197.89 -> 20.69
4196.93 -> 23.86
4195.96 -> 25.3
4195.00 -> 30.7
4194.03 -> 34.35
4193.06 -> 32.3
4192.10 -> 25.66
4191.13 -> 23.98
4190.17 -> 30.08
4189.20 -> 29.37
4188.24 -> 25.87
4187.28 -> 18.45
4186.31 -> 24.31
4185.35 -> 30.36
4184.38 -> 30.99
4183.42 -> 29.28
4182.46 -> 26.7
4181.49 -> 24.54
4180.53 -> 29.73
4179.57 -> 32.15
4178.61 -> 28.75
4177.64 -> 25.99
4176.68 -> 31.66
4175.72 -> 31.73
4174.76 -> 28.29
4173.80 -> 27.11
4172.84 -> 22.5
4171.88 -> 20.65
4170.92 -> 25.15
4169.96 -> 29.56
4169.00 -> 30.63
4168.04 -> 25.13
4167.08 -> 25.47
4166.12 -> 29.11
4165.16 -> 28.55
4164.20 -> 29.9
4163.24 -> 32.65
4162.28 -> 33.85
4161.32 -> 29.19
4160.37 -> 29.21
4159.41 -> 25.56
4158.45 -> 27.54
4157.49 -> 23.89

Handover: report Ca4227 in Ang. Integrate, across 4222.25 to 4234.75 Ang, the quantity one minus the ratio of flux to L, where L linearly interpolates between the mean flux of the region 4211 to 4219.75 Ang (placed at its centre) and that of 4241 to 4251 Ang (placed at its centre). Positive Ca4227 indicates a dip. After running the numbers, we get 4.24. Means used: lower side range 28.6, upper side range 27.1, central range 18.5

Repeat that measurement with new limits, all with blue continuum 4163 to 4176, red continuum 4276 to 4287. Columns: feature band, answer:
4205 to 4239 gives 4.3 Ang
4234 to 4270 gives 2.6 Ang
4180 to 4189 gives 0.3 Ang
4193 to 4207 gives 0.8 Ang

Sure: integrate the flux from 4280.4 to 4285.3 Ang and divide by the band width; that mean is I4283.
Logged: 26.8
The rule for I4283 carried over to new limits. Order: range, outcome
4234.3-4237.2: 22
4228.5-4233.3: 23.8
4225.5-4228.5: 7.67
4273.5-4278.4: 24.3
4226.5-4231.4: 16.5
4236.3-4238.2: 25.5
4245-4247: 29.5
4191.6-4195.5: 30.7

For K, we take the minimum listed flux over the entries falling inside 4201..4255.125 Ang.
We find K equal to 5.154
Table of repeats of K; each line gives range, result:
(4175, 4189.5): 18.45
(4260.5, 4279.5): 13.83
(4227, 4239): 9.703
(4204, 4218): 21.87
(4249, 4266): 14.82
